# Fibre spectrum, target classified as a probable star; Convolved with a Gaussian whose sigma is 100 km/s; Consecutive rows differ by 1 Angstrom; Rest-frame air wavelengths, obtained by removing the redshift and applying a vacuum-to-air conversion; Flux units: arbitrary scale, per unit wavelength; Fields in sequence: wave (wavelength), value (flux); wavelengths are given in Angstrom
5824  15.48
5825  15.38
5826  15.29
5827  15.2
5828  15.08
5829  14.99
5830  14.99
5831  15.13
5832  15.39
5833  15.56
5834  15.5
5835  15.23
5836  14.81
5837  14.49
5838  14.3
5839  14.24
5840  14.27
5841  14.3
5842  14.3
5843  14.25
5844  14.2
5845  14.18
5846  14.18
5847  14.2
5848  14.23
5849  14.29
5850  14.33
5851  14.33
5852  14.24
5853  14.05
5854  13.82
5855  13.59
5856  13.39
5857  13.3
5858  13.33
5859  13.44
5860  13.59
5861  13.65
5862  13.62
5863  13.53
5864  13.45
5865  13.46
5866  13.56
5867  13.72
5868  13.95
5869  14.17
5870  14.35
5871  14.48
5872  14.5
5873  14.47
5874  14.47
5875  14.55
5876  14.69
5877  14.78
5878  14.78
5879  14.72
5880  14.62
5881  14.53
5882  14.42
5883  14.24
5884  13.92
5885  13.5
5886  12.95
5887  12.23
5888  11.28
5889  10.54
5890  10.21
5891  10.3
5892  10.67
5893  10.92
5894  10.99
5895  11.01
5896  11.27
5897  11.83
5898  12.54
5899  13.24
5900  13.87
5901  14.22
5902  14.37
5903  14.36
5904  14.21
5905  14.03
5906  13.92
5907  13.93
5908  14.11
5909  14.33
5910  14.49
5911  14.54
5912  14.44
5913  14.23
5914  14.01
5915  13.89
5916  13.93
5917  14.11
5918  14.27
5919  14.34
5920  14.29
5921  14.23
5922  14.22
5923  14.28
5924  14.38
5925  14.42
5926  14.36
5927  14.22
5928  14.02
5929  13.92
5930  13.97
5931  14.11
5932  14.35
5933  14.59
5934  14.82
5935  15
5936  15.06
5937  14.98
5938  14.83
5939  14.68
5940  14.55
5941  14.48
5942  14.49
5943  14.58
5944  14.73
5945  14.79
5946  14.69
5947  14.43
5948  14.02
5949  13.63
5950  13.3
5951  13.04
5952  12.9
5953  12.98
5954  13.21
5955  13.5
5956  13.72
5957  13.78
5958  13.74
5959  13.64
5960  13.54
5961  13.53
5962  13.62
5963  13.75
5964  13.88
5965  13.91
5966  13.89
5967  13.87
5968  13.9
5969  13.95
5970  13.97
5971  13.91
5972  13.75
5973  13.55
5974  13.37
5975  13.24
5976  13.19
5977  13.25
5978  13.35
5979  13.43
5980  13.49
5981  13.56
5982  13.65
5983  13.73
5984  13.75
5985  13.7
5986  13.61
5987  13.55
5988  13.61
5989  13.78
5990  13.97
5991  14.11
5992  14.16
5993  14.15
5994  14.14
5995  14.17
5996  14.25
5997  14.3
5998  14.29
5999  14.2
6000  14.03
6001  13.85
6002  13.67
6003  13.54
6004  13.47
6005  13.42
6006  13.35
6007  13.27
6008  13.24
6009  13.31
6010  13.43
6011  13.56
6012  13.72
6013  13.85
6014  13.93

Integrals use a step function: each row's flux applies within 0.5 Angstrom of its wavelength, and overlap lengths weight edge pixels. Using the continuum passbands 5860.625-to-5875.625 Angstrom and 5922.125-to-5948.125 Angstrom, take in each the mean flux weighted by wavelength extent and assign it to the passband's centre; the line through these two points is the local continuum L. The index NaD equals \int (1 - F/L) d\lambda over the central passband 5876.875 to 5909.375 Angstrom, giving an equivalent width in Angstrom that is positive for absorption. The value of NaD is 2.6 Angstrom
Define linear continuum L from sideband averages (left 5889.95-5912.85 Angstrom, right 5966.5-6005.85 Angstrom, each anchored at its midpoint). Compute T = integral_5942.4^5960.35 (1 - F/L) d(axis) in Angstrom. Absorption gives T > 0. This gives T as -0.5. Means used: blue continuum 13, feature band 13.8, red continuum 13.8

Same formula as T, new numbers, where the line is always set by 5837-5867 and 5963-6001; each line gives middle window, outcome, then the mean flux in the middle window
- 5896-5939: -0.88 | 14.1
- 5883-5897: 2.28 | 11.6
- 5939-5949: -0.47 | 14.5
